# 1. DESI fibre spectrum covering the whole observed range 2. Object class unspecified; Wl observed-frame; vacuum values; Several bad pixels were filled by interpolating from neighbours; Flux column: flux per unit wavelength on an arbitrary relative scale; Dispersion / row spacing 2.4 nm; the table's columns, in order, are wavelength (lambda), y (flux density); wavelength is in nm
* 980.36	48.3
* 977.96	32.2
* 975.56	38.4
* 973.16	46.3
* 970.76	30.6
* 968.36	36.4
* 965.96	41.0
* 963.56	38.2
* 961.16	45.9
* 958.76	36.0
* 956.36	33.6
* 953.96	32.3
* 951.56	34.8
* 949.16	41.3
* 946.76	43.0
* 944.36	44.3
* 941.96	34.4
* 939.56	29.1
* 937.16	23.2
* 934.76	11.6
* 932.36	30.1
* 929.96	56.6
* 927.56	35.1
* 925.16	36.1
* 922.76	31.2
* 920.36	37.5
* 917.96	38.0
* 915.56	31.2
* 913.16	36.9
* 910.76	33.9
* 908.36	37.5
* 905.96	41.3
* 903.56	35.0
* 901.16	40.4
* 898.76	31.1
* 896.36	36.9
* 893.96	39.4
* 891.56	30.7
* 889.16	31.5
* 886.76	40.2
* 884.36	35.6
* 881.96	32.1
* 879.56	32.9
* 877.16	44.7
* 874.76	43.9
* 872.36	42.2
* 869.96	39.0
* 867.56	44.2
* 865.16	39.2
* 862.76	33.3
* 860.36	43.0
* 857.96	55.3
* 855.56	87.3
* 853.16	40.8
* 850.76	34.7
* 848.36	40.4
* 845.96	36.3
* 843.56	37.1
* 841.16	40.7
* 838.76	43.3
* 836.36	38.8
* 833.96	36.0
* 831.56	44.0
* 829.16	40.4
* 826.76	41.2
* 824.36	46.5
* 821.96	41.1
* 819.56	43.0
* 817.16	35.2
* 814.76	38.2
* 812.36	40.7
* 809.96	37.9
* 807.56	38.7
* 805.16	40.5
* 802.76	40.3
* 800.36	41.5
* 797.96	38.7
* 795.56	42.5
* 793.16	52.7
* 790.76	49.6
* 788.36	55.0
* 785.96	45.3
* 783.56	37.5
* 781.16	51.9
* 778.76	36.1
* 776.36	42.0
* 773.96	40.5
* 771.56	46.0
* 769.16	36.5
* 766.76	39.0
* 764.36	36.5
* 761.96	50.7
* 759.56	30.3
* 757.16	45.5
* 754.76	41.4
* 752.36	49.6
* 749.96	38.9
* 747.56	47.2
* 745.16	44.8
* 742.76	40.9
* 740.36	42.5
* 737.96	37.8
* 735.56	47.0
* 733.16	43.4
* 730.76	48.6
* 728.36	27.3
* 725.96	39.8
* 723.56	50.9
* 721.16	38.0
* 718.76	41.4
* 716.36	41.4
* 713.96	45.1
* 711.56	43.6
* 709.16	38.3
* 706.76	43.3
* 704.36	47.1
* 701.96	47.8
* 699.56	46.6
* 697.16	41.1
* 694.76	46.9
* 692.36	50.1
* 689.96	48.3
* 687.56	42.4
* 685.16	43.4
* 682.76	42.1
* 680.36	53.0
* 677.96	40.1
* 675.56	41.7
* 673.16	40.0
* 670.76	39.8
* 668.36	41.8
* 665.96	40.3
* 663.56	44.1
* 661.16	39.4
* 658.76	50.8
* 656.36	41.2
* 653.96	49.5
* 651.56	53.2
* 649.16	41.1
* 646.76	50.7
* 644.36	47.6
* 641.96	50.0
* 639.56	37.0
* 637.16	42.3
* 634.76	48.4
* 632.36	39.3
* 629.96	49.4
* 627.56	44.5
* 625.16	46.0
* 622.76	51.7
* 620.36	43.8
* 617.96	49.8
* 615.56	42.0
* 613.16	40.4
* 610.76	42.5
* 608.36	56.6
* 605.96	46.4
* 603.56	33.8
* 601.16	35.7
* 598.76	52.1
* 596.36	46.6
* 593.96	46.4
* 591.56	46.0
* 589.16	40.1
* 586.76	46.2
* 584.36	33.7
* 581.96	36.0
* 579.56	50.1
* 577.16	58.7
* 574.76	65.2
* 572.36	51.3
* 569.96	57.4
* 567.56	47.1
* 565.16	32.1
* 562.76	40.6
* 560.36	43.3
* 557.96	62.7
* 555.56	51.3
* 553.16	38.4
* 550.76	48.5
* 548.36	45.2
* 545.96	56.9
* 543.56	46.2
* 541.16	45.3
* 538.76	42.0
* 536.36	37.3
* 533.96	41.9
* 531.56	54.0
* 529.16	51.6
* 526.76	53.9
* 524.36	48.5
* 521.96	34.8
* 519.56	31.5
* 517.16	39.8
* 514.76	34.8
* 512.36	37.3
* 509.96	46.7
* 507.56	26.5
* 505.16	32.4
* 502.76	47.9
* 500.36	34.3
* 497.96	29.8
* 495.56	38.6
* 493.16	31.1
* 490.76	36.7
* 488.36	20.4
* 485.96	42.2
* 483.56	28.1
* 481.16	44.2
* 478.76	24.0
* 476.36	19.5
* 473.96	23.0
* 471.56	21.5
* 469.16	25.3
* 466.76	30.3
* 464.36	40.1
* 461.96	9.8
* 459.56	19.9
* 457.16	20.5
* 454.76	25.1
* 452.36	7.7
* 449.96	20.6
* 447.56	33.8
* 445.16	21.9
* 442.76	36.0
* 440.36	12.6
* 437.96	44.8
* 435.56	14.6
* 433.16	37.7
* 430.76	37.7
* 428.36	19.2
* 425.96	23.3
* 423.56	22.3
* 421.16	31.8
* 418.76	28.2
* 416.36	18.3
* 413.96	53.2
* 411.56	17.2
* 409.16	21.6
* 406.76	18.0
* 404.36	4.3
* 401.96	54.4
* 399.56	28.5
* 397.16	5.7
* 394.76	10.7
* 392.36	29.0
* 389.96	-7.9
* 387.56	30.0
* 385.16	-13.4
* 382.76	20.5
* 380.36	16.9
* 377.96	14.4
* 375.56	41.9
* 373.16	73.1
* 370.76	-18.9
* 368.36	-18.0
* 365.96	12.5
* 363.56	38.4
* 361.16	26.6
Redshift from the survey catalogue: 0.30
